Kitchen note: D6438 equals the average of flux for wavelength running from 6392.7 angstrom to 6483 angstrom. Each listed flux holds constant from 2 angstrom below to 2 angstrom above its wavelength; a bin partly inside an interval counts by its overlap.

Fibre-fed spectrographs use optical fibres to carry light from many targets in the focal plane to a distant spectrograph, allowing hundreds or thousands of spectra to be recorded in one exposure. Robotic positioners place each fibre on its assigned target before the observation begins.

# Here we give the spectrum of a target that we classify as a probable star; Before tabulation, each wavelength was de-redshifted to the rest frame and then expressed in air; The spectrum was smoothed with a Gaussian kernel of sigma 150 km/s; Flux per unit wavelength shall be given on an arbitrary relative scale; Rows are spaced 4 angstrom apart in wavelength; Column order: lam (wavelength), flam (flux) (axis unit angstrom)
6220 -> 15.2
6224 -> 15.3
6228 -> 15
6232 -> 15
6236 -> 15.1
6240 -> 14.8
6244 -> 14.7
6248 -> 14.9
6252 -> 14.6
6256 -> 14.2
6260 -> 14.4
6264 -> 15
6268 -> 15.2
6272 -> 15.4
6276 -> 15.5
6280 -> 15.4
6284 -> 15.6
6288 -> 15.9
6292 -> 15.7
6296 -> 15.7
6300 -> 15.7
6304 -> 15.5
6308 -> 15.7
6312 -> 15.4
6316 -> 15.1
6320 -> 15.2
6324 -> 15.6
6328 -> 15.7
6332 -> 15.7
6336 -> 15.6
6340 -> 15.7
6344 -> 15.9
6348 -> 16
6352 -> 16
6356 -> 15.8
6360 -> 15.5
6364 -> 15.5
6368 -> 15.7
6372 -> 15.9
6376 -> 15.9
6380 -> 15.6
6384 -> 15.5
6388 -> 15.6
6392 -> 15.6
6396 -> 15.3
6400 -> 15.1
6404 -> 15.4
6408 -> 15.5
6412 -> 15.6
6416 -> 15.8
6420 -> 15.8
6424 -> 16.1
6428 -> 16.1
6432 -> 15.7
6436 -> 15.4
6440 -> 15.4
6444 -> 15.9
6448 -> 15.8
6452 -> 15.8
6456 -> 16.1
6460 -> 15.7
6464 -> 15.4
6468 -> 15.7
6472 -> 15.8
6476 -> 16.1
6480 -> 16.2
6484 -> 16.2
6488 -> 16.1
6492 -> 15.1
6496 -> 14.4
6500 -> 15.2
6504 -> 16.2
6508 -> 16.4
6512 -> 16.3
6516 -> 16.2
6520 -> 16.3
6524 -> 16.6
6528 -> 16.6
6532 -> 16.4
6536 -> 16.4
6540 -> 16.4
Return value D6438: 15.7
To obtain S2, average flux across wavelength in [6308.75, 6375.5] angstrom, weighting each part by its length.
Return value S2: 15.7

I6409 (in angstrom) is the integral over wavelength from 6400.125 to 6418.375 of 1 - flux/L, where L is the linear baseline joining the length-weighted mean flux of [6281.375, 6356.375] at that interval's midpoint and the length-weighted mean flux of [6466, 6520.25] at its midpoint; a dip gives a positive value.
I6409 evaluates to 0.3 angstrom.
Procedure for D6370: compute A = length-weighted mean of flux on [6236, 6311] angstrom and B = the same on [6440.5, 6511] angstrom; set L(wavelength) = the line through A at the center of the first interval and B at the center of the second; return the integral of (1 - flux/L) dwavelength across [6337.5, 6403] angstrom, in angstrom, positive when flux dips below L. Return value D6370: -0.8 angstrom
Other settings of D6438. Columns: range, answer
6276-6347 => 15.6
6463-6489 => 15.9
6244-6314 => 15.3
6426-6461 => 15.8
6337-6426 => 15.7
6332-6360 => 15.8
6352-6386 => 15.7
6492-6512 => 15.6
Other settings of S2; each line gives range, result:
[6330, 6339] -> 15.7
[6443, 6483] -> 15.9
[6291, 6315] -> 15.6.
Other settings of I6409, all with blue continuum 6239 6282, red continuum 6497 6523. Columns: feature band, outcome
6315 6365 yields -1.2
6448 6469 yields 0.1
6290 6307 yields -0.6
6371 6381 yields -0.2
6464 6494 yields 0.1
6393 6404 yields 0.2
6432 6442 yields 0.2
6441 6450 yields 0.0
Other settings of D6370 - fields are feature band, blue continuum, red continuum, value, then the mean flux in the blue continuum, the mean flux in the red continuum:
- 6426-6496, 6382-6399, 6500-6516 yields 0.6 angstrom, 15.5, 16.1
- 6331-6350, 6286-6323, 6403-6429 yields -0.2 angstrom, 15.5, 15.8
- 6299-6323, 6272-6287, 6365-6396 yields 0.2 angstrom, 15.5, 15.7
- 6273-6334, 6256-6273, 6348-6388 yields -1.4 angstrom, 14.9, 15.7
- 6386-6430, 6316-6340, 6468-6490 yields 0.5 angstrom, 15.5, 16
